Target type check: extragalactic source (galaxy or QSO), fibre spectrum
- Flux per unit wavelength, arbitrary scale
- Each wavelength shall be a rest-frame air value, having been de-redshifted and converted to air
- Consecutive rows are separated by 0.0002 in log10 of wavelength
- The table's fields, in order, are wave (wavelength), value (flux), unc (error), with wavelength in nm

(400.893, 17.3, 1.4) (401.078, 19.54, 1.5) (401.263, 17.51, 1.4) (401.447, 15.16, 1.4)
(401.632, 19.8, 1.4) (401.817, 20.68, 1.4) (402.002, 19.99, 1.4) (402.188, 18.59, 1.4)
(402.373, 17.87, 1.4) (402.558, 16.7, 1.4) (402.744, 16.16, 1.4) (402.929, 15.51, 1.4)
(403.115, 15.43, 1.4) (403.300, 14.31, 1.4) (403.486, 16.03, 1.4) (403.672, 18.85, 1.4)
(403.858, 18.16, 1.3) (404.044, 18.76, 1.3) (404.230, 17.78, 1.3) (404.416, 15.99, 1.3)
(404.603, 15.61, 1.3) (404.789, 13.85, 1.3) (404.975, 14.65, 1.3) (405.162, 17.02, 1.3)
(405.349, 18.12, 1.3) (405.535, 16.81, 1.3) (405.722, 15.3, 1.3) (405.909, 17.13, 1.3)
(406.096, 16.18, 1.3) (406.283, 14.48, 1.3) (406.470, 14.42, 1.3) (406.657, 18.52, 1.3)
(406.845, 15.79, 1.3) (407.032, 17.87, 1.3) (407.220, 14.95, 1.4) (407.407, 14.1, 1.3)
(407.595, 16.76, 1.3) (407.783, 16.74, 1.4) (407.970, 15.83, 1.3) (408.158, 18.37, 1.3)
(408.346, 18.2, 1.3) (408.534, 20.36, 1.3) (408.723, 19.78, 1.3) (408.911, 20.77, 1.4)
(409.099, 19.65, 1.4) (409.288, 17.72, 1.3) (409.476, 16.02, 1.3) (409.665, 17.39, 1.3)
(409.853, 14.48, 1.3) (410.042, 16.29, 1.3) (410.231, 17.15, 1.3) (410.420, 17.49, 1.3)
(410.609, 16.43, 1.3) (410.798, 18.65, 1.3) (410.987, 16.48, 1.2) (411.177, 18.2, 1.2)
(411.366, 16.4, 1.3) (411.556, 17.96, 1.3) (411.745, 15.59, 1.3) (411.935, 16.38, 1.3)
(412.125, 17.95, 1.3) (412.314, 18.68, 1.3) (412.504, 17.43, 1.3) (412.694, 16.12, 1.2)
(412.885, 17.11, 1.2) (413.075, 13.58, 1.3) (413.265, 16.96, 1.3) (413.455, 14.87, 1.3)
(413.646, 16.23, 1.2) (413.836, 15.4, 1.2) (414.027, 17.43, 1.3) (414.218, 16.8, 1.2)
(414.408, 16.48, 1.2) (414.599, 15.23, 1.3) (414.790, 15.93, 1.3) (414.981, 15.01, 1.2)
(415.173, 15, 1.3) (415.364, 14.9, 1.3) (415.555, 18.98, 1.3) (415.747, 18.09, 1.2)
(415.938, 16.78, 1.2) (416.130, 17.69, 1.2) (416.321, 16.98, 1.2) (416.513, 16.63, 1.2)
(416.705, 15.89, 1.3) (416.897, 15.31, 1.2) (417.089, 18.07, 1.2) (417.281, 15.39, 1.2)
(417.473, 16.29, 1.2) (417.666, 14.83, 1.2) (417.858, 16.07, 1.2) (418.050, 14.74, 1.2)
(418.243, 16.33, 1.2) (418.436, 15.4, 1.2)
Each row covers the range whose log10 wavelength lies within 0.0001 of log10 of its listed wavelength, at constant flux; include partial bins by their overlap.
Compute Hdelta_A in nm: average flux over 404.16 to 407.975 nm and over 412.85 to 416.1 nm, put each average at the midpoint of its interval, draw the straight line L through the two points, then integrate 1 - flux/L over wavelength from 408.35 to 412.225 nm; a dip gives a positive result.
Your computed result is -0.35 nm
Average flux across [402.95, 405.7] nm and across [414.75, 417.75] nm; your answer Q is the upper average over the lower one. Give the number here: 1.0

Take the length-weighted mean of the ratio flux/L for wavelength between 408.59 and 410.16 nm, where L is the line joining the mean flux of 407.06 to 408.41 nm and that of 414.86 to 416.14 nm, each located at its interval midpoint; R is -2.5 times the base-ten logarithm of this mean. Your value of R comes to -0.08 mag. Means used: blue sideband 16.5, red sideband 16.5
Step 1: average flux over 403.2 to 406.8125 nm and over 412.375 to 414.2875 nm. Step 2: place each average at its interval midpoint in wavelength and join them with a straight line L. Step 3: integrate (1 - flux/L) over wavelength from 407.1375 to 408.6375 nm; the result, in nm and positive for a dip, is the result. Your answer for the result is -0.06 nm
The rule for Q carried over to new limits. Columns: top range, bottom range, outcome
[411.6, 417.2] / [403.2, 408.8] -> 0.99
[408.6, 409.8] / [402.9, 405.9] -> 1.12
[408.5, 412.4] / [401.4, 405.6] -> 1.03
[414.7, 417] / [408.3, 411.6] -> 0.93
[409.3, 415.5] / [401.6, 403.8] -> 0.94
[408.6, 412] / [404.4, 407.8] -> 1.09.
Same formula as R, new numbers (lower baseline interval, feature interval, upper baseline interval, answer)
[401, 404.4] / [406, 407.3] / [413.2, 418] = 0.07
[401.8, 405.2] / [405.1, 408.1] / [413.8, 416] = 0.03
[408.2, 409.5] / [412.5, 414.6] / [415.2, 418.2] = 0.09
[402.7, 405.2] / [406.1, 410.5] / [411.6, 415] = -0.05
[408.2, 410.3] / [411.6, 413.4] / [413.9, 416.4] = 0.04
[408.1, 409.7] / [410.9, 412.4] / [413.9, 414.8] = 0.02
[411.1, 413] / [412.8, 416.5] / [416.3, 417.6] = 0.03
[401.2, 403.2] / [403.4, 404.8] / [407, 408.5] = 0.01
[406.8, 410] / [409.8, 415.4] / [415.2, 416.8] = 0.04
